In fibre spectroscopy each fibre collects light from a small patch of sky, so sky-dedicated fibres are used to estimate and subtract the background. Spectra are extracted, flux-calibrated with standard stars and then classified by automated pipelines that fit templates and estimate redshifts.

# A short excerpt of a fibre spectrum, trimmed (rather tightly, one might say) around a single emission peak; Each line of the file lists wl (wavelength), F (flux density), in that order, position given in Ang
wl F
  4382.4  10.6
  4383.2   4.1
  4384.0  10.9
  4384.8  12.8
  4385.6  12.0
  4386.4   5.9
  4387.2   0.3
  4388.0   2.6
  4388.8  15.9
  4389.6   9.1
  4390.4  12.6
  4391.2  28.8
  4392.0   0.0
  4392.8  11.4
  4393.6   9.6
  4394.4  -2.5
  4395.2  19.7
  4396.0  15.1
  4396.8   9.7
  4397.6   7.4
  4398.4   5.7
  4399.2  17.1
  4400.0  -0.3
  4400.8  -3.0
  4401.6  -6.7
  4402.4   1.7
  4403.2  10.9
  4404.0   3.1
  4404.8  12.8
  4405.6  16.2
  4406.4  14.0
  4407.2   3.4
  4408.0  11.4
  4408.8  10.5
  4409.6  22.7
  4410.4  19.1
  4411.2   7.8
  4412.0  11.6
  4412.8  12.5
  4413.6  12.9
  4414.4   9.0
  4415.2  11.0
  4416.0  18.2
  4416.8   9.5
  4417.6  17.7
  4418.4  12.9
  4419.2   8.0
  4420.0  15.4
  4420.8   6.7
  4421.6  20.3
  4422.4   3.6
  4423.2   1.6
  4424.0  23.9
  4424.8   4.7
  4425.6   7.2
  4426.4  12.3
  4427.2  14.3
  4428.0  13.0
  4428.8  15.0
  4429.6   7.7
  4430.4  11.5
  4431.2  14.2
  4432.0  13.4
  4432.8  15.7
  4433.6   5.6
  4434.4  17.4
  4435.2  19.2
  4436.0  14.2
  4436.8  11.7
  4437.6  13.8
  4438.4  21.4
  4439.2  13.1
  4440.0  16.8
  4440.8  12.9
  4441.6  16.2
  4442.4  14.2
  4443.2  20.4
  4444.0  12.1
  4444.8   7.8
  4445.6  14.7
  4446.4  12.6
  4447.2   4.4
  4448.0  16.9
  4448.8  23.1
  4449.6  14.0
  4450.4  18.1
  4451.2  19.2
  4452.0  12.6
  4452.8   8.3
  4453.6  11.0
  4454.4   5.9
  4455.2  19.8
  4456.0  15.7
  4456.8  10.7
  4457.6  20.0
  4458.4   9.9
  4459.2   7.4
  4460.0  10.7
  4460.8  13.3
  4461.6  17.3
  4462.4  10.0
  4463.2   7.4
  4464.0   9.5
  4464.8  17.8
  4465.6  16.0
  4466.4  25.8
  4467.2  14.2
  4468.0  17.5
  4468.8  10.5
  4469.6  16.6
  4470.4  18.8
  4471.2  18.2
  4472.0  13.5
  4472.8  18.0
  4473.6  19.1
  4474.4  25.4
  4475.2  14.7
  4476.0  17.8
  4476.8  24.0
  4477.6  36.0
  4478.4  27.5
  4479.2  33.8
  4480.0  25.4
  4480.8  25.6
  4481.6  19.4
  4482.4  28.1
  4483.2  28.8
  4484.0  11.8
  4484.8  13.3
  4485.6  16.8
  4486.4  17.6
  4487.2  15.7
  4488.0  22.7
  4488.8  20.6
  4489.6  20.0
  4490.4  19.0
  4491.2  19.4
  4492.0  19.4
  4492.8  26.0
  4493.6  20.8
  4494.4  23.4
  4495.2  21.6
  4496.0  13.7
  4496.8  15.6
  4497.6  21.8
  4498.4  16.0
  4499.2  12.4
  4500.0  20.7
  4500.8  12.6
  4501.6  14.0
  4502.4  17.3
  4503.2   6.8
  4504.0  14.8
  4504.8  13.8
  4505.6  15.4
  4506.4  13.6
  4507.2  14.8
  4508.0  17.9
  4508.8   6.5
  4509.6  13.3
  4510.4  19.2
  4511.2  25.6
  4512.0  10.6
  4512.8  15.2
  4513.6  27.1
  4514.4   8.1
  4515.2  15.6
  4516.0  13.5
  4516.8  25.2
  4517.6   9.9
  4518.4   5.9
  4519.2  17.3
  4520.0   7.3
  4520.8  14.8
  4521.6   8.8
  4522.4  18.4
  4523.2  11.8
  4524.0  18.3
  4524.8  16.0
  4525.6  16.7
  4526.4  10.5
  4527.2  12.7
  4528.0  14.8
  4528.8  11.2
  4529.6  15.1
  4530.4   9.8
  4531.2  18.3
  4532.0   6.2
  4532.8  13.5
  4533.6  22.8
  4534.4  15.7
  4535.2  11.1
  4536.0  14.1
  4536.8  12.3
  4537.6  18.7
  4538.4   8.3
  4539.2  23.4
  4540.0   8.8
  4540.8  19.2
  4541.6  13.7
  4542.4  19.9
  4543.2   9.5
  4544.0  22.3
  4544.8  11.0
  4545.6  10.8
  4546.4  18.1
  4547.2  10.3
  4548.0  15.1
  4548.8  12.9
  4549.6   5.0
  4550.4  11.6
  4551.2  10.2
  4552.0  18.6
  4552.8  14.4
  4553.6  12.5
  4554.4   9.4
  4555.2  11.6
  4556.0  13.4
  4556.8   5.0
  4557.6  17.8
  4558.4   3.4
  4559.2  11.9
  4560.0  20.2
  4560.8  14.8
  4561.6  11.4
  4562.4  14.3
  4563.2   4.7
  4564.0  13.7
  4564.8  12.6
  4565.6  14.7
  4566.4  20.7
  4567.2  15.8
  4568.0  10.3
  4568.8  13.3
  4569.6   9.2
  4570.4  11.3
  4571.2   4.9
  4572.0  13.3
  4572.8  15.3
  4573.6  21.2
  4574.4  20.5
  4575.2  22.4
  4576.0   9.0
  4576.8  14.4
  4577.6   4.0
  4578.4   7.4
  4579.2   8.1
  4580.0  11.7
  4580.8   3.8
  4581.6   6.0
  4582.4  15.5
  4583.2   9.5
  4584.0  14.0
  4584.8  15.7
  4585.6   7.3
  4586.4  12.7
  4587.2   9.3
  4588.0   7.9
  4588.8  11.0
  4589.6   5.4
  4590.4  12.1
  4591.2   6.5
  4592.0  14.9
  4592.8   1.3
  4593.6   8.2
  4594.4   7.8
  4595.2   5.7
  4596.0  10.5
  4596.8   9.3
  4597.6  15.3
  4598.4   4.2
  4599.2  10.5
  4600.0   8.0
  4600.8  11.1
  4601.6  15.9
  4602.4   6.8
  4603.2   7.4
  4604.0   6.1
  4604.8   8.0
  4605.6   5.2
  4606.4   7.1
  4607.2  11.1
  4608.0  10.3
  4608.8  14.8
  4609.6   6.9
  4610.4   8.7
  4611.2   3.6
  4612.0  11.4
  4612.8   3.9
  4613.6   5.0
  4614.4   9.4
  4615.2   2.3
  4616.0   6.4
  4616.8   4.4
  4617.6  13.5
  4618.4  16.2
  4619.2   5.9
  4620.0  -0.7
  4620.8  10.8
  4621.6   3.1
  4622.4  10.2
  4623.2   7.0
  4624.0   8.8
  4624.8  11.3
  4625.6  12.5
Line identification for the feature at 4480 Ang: Ly-alpha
